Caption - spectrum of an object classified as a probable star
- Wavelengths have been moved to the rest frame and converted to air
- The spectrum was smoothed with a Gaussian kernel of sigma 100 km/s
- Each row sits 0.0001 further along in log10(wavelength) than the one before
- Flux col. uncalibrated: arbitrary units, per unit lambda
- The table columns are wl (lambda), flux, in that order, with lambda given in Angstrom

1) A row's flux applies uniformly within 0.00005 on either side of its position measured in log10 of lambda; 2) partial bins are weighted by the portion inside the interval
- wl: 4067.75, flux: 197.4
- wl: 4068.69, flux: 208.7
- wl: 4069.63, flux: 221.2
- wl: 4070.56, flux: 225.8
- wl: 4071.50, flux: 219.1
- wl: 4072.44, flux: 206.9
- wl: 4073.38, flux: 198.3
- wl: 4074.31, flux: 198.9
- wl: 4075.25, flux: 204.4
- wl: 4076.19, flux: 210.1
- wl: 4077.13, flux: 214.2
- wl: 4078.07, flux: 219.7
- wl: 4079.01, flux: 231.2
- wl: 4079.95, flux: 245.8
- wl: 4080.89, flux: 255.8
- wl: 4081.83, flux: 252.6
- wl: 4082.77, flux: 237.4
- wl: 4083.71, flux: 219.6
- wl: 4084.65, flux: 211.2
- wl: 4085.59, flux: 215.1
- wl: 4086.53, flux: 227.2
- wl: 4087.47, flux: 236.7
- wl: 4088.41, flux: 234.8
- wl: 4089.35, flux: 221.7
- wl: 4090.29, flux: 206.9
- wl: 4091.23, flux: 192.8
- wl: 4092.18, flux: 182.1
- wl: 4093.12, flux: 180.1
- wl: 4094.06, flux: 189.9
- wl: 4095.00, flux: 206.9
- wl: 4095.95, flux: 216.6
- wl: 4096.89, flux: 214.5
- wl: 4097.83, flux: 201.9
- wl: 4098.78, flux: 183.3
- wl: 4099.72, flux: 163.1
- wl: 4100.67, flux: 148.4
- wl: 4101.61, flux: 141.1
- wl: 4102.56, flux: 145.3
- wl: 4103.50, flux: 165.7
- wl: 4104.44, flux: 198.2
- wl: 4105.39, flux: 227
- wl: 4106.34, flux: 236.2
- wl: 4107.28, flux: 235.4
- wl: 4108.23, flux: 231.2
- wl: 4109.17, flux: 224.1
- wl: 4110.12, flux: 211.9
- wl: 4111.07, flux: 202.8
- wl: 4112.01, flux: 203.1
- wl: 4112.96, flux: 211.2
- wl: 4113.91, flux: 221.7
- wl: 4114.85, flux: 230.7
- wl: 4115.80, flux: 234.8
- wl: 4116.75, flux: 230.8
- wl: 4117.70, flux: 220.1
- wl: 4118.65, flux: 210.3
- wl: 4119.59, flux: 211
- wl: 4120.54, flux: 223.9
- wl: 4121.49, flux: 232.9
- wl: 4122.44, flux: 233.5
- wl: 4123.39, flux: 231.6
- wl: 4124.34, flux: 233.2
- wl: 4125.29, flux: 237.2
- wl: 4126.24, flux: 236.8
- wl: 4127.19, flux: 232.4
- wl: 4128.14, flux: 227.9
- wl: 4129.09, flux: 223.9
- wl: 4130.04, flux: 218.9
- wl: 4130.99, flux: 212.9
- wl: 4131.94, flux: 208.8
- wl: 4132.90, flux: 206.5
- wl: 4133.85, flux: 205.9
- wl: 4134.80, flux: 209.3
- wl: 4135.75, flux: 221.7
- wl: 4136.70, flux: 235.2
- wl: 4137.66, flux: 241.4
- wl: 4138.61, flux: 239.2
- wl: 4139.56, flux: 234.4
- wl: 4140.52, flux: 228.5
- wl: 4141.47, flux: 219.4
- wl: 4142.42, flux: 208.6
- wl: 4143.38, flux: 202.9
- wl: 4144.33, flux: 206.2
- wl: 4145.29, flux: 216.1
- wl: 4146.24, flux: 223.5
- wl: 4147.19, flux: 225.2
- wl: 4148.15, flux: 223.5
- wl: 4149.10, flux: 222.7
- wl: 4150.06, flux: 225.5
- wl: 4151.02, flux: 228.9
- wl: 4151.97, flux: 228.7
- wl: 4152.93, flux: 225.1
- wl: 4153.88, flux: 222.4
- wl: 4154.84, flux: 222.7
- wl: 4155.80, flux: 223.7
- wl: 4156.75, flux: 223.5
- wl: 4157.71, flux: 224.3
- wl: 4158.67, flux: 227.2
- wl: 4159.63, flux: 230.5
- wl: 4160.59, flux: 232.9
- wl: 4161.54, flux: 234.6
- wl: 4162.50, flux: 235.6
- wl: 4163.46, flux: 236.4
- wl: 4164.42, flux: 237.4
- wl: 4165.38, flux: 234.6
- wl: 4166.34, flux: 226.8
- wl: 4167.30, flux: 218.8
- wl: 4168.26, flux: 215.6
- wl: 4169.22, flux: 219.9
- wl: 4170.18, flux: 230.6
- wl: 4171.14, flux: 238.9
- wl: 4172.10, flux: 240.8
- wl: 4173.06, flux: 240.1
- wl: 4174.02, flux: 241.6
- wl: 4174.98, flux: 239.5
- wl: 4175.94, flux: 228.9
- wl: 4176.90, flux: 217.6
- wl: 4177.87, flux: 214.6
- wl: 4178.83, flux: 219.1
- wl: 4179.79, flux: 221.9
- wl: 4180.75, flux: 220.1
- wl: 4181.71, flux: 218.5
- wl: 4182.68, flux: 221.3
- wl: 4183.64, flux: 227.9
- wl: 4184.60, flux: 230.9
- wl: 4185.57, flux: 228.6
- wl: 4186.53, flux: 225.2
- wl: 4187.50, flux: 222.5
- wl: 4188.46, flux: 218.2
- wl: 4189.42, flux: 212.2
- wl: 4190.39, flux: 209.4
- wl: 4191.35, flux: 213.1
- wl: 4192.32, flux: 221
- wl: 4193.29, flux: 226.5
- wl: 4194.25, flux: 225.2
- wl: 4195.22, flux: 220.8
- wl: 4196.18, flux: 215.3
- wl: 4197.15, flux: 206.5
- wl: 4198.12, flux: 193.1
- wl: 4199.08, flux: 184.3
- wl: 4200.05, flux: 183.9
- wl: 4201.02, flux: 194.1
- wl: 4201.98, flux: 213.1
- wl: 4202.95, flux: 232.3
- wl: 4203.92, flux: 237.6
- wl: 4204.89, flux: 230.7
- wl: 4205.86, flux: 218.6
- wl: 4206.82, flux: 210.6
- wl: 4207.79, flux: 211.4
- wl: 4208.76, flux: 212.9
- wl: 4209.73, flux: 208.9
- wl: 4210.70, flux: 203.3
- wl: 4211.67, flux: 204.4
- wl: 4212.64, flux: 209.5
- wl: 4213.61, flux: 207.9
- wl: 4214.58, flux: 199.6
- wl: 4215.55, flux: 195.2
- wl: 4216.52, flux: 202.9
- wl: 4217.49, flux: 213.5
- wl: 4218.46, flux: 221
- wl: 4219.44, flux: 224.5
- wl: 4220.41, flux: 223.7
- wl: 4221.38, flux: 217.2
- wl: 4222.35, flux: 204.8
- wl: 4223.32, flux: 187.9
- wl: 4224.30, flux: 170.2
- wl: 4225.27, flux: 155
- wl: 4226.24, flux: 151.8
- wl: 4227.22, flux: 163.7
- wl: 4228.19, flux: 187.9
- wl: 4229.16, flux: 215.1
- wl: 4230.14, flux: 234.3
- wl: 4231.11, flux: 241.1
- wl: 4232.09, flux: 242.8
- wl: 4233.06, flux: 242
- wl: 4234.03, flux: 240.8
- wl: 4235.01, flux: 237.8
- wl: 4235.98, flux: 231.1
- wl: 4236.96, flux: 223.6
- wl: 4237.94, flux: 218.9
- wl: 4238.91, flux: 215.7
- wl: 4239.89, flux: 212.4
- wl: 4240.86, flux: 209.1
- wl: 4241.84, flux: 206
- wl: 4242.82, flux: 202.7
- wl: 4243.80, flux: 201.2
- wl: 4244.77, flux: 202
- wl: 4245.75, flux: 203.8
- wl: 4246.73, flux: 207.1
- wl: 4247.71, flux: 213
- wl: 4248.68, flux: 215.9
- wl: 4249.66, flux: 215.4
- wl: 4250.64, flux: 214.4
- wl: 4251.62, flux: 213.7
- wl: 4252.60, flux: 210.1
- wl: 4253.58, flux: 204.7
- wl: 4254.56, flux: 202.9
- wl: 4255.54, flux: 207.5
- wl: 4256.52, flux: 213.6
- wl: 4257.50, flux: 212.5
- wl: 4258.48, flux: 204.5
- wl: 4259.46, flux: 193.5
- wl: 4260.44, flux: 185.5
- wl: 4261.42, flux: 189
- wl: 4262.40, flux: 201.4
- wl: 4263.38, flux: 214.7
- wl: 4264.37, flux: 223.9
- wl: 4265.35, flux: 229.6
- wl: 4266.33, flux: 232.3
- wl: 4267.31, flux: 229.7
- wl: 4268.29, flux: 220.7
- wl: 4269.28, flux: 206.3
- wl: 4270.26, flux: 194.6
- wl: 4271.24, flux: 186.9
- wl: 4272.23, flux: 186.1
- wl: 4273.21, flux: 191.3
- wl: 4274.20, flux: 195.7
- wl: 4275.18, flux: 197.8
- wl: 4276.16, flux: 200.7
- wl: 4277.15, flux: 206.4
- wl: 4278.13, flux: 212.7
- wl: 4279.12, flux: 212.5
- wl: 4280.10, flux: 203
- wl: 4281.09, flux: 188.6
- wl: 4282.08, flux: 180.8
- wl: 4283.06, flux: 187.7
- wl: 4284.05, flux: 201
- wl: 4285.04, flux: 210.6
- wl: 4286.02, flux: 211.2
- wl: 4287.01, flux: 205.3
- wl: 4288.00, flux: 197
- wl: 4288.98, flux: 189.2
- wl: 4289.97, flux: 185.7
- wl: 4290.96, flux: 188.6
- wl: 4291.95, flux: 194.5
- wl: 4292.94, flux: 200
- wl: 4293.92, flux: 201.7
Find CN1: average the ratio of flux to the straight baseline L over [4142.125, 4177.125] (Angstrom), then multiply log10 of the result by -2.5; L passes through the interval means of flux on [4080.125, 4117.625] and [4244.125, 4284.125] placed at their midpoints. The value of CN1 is -0.09 mag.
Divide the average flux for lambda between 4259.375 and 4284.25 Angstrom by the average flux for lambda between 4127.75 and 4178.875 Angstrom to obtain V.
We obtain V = 0.90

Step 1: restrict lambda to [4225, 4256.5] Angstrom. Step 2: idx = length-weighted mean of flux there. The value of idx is 211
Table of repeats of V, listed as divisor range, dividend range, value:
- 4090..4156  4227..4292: 0.97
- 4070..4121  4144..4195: 1.07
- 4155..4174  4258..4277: 0.89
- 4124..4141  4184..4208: 0.96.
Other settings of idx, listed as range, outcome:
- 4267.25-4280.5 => 202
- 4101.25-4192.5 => 222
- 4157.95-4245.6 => 217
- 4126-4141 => 224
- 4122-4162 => 224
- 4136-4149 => 223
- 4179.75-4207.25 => 217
